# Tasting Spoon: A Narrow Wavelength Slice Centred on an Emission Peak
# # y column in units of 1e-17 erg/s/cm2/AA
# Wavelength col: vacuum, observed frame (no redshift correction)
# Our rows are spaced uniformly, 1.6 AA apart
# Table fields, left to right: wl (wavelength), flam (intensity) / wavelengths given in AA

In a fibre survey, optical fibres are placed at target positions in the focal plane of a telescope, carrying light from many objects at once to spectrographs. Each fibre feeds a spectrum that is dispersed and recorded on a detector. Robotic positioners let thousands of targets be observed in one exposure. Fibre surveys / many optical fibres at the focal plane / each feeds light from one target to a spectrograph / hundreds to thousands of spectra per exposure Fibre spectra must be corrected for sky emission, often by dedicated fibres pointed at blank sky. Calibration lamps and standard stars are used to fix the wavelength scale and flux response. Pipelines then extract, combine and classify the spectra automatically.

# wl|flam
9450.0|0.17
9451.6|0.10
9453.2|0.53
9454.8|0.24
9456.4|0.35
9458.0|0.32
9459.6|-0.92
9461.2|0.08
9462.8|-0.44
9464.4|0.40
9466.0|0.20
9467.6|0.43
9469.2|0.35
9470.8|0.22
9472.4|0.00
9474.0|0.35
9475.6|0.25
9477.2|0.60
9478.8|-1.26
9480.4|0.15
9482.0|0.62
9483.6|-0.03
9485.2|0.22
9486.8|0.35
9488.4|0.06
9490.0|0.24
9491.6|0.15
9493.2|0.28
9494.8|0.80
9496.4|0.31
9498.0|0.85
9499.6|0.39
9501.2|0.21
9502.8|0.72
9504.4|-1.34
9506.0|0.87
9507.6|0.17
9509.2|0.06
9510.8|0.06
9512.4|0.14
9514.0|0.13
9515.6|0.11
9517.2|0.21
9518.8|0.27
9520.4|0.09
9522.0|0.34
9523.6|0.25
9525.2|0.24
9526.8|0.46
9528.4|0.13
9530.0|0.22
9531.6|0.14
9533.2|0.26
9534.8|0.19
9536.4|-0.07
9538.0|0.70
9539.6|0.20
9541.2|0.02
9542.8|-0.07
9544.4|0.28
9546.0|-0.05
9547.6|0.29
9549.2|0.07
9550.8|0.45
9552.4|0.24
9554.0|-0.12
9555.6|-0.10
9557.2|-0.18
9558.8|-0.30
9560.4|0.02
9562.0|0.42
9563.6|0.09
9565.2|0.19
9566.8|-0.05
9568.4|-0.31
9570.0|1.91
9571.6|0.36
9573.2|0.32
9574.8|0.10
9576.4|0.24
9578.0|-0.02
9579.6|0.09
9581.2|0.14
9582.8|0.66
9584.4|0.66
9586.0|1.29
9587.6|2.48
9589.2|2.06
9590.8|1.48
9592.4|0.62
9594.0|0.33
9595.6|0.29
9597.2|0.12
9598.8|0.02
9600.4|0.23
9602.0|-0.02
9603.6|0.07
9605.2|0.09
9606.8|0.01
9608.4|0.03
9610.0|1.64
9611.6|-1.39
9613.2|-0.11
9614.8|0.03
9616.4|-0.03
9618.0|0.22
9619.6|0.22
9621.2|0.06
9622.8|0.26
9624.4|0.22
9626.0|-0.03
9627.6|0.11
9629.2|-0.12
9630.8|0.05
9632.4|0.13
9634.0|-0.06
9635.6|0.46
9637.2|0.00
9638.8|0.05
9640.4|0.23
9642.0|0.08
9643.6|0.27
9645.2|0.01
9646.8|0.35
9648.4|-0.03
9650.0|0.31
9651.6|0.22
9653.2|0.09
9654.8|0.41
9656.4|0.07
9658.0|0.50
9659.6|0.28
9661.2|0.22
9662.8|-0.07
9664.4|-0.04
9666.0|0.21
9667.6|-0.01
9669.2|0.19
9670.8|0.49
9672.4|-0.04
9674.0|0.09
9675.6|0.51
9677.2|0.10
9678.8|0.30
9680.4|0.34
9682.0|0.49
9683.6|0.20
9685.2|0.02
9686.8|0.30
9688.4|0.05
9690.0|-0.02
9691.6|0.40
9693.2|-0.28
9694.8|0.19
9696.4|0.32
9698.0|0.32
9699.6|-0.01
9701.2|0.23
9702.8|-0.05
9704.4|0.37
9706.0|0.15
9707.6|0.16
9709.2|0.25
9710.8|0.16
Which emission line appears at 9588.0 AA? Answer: [O III]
